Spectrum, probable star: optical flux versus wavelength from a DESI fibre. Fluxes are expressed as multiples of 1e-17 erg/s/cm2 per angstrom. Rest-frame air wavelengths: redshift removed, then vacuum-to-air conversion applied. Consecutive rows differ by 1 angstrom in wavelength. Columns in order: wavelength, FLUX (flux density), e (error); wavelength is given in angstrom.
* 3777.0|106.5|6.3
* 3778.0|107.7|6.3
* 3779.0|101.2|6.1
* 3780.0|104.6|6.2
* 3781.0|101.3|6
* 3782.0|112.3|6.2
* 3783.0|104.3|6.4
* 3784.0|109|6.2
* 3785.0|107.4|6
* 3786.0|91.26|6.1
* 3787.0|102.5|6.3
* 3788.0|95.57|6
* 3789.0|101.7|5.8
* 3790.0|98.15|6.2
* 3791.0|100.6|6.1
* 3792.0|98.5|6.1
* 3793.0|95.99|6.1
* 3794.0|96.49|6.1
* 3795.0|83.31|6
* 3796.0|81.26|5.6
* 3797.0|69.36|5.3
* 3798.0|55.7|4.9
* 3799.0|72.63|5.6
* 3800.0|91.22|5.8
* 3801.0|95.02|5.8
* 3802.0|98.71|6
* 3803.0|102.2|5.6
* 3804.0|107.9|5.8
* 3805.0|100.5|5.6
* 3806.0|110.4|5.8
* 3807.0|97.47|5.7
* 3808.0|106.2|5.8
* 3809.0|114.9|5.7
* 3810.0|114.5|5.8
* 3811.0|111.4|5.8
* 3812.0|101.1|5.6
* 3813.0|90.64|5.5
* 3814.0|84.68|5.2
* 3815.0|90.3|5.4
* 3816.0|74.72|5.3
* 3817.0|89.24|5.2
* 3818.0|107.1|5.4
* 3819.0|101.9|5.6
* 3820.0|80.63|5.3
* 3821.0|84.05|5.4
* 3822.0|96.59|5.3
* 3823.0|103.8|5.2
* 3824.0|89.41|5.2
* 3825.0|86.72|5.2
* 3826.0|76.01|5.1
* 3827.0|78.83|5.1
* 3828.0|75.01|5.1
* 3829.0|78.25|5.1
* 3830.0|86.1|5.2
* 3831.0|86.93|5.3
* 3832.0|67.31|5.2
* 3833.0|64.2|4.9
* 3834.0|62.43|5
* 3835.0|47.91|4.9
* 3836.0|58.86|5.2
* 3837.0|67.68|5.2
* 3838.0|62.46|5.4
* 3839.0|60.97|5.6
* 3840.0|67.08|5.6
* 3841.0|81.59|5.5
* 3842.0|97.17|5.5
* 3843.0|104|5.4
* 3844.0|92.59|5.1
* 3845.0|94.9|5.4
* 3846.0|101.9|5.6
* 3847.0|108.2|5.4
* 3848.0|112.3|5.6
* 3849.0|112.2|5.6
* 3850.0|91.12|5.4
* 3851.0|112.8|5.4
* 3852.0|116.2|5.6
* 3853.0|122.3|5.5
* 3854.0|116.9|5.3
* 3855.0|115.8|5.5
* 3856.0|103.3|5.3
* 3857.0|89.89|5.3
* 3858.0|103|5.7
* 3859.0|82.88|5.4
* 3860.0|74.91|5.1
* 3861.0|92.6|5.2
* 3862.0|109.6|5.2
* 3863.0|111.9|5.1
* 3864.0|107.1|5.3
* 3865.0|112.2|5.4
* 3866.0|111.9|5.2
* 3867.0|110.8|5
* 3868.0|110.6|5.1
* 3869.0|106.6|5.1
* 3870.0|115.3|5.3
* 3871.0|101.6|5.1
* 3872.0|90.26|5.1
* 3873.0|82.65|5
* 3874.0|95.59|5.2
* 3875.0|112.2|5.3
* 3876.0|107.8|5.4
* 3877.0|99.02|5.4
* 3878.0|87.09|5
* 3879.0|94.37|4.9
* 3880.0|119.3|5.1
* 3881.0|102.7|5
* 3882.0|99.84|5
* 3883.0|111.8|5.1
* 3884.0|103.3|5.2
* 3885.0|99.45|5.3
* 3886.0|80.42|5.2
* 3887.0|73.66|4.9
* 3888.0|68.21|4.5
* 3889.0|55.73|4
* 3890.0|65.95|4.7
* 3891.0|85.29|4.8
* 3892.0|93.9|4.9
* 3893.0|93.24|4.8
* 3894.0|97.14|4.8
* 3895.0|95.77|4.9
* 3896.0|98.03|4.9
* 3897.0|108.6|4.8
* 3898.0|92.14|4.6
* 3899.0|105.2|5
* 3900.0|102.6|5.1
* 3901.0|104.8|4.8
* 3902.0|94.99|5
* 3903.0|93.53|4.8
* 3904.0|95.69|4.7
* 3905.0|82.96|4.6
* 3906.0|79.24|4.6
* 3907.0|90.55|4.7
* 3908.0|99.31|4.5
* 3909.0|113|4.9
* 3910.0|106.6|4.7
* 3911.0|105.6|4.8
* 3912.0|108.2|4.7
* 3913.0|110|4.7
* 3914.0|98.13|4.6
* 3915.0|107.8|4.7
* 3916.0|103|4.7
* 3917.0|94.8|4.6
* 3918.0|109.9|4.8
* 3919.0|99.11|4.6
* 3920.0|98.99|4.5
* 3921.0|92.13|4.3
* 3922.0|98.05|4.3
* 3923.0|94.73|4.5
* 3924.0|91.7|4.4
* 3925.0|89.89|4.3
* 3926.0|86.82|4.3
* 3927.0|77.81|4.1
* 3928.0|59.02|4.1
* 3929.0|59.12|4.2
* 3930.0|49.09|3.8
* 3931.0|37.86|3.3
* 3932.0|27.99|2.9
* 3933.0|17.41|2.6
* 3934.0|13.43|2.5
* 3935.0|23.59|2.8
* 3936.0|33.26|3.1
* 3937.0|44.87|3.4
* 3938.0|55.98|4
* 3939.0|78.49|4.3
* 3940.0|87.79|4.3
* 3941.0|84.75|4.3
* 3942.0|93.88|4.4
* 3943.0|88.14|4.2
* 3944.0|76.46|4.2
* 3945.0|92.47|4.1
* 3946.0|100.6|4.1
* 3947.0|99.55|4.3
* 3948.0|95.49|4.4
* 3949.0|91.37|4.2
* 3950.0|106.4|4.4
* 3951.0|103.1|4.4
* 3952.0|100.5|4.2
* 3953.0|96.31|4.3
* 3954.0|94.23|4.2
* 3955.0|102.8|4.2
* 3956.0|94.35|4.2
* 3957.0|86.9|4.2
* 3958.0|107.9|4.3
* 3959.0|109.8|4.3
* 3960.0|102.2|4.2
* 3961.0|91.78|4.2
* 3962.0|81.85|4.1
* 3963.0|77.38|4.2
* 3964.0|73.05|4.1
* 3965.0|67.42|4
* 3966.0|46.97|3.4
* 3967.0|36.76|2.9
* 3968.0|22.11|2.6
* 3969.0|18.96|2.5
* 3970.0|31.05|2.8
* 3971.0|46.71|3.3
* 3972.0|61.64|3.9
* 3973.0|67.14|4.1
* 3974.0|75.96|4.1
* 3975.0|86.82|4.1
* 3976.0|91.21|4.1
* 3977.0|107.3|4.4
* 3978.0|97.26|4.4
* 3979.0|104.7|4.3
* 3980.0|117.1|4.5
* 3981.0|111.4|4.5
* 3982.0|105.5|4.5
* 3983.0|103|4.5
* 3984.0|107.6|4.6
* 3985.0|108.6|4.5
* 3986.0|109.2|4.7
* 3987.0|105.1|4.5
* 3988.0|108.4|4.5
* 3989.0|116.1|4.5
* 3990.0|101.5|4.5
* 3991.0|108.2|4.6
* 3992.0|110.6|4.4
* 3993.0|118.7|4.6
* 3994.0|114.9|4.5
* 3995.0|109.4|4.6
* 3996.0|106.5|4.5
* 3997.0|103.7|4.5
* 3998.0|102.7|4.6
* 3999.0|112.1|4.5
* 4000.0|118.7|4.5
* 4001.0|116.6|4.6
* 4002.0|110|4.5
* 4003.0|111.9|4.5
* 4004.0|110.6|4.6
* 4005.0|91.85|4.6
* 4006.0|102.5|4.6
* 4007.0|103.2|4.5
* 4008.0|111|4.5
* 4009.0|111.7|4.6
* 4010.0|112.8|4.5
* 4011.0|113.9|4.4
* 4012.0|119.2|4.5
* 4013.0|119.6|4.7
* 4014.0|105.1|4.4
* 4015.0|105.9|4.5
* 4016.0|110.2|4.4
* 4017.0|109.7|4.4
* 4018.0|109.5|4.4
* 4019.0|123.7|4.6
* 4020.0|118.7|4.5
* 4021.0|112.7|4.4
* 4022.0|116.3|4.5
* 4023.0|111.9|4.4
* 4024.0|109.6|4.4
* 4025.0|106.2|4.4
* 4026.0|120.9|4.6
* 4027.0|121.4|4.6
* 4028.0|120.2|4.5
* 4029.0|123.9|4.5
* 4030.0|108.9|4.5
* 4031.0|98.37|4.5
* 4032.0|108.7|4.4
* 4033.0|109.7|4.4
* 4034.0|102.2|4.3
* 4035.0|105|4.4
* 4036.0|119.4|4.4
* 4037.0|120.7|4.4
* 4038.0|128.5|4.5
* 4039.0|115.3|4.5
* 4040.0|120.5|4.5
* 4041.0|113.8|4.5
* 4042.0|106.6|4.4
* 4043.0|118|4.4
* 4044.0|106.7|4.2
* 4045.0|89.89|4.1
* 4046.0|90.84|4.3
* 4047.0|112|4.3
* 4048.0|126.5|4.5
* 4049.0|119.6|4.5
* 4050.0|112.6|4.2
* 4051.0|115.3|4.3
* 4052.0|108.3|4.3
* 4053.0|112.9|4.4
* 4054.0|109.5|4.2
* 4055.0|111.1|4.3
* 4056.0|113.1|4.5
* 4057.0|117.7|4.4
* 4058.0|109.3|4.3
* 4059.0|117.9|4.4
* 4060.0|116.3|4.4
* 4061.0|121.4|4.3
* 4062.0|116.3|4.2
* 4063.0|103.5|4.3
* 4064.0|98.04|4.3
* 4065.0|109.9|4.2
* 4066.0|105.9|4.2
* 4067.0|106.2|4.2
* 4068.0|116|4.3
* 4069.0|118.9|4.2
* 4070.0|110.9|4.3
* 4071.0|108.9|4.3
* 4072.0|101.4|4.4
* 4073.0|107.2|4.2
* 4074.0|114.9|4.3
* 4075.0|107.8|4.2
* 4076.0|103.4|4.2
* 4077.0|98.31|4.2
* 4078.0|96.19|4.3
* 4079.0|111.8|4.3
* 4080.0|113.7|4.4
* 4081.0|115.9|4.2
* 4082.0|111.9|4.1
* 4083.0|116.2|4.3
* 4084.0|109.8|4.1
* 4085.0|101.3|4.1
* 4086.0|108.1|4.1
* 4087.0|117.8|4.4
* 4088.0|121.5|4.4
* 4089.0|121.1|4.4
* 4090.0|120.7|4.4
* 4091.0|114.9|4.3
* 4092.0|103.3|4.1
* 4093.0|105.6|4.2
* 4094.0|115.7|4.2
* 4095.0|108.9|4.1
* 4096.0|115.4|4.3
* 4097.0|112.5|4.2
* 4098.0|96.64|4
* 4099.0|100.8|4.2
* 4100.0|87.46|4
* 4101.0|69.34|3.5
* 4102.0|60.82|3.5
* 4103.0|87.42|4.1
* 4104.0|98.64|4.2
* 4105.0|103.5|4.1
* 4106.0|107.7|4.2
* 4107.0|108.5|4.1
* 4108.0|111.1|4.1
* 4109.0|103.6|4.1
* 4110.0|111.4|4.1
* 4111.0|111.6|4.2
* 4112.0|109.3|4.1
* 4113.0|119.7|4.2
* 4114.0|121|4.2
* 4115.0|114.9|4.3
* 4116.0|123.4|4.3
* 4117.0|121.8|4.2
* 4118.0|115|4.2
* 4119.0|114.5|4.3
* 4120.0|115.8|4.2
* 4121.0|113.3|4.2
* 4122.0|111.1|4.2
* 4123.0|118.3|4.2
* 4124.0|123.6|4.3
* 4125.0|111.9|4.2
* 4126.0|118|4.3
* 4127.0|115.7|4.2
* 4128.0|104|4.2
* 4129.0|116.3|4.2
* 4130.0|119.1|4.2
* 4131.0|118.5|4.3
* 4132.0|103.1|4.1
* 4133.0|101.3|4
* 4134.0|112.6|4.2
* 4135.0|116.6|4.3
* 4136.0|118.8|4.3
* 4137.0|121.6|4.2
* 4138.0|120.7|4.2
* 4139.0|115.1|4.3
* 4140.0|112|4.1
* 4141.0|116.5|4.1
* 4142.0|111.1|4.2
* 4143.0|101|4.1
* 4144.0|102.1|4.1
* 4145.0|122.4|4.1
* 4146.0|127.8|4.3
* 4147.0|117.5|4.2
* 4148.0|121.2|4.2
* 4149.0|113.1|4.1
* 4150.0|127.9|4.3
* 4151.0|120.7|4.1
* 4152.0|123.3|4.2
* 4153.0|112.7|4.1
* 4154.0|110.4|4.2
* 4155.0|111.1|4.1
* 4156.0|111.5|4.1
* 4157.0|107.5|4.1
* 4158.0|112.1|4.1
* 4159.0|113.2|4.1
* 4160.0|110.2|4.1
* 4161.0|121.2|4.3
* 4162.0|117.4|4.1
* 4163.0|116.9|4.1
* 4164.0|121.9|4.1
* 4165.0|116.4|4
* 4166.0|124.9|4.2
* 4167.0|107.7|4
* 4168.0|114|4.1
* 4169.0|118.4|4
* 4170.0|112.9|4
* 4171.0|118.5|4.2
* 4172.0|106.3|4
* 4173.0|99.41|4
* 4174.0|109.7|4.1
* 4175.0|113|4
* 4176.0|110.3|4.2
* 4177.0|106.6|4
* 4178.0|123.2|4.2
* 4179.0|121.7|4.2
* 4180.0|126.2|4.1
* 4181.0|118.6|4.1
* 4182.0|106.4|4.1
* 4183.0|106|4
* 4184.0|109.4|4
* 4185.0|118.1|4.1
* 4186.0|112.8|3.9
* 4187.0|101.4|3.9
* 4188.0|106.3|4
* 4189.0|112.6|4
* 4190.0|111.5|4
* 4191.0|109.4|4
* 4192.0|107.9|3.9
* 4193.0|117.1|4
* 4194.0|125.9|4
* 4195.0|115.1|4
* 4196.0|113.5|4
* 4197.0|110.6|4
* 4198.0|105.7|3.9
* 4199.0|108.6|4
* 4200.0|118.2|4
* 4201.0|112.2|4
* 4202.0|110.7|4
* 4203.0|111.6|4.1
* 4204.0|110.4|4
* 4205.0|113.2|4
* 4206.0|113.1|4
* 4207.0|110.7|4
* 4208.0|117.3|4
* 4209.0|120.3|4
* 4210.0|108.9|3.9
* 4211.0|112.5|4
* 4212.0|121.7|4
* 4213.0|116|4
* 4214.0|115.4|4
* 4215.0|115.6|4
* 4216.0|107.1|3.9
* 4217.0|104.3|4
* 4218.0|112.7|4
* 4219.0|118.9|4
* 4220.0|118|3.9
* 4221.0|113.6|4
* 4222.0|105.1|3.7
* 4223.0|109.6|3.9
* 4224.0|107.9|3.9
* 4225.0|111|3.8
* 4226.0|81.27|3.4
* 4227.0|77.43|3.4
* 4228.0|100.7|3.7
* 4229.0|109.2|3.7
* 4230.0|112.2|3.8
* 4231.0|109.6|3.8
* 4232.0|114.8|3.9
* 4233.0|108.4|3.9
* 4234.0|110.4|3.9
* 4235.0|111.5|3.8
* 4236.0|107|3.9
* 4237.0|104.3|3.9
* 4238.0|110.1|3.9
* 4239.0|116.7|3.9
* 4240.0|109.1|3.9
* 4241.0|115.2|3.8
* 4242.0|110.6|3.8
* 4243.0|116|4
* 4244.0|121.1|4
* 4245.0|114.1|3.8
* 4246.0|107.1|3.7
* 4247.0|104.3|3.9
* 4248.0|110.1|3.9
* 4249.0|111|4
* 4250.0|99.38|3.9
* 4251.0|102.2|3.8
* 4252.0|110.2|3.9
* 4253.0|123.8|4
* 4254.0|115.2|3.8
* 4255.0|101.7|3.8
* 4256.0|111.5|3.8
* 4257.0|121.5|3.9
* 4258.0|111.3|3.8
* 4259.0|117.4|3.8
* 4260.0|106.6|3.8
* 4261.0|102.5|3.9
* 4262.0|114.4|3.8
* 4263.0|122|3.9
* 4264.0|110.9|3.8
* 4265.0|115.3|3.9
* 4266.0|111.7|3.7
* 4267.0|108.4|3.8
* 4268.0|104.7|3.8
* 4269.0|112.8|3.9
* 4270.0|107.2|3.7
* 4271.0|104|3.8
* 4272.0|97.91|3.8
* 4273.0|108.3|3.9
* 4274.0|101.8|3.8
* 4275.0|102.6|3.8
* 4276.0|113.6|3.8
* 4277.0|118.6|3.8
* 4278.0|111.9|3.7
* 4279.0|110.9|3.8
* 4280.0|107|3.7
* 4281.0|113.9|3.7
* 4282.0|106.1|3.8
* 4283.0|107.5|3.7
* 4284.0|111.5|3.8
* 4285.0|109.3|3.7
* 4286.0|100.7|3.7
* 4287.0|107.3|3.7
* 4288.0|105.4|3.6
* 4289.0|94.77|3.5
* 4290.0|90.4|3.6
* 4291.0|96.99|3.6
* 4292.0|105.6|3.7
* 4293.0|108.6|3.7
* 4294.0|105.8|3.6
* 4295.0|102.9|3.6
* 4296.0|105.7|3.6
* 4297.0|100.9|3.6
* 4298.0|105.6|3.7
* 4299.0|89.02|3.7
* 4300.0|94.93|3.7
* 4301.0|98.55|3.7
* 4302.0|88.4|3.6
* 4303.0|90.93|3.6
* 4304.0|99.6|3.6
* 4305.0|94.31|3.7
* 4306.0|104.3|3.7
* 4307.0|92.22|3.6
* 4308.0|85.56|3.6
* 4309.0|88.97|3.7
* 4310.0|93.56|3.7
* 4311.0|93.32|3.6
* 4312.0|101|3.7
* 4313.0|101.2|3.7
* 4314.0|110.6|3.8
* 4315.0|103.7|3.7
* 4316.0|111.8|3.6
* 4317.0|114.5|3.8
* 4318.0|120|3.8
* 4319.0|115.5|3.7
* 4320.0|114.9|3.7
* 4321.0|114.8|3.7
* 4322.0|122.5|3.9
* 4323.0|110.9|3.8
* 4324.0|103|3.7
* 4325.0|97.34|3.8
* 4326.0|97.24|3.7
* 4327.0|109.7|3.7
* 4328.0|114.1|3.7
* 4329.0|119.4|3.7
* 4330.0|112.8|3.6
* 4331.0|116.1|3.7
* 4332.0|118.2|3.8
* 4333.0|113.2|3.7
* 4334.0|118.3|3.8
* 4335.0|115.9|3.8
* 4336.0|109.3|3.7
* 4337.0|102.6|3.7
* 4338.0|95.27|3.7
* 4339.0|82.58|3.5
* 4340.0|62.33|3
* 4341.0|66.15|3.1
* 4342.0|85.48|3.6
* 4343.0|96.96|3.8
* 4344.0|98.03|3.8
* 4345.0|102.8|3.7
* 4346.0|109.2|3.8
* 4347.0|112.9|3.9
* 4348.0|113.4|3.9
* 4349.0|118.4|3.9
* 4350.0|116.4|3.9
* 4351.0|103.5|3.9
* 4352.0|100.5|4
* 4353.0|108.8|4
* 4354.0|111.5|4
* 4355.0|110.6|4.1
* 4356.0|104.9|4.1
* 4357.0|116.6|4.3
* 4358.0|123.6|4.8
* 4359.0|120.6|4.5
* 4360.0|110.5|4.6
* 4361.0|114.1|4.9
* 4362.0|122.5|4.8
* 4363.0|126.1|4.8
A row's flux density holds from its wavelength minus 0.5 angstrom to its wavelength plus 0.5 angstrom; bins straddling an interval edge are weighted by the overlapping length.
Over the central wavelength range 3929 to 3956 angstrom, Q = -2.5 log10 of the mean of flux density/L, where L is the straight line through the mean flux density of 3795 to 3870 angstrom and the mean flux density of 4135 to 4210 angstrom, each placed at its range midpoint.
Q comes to 0.34 mag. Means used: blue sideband 92.8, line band 73.1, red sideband 114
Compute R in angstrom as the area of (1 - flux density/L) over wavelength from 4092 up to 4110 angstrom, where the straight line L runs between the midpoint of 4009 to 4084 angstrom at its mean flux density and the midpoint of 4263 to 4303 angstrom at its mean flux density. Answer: 1.7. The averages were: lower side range 112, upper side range 105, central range 100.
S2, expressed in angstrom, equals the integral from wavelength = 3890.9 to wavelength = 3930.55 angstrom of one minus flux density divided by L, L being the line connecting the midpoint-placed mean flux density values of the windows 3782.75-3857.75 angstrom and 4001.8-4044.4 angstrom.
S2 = 2.68 angstrom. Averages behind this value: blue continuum 92.1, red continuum 112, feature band 94.2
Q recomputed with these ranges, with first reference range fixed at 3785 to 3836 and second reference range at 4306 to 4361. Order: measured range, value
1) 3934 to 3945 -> 0.39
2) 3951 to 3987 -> 0.12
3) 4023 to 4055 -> -0.16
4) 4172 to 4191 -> -0.11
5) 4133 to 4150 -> -0.16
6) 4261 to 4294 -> -0.03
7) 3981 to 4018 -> -0.15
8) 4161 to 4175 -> -0.14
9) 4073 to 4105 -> -0.08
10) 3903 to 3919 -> -0.08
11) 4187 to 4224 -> -0.11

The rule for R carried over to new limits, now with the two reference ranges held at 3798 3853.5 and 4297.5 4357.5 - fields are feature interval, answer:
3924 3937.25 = 6.2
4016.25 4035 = -3.3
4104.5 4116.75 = -1.8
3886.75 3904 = 0.4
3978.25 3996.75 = -2.8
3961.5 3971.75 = 4.8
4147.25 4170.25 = -3.9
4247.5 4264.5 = -1.6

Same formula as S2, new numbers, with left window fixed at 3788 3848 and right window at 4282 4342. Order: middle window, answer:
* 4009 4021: -2.45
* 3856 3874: -2.18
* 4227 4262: -3.23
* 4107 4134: -4.66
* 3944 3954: -0.53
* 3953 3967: 1.00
